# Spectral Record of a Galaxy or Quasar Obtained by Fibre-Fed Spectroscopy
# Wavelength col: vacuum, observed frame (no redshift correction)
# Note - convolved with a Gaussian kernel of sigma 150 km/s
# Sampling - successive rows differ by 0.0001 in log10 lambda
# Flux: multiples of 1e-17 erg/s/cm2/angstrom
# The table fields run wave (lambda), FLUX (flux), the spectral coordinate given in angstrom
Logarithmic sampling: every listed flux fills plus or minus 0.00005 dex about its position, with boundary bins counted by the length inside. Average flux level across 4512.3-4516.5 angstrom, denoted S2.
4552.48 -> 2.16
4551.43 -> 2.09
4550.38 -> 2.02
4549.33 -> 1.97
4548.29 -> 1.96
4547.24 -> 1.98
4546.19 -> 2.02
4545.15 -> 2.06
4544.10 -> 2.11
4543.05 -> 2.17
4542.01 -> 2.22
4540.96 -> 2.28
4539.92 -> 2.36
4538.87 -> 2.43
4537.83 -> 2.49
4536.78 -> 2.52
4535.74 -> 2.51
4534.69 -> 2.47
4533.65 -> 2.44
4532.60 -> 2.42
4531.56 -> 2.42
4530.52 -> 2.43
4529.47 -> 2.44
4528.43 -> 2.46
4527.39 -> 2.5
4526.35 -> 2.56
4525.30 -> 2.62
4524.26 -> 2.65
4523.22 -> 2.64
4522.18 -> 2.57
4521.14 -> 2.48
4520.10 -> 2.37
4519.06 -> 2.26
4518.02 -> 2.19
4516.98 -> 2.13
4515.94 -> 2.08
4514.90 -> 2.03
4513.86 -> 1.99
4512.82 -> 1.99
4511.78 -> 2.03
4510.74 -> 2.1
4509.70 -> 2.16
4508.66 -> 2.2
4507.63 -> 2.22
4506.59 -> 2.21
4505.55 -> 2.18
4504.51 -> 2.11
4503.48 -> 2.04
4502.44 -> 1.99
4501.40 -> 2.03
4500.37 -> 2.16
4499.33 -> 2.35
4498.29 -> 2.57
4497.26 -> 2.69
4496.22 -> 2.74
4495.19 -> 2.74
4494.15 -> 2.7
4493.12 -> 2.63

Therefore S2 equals 2.02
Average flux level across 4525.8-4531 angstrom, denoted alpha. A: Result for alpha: 2.48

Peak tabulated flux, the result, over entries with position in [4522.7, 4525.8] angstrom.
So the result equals 2.65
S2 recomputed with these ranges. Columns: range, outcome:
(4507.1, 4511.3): 2.17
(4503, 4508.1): 2.15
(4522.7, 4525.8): 2.64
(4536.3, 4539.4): 2.48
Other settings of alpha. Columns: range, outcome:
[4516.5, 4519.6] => 2.2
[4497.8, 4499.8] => 2.46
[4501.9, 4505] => 2.05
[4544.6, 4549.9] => 2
